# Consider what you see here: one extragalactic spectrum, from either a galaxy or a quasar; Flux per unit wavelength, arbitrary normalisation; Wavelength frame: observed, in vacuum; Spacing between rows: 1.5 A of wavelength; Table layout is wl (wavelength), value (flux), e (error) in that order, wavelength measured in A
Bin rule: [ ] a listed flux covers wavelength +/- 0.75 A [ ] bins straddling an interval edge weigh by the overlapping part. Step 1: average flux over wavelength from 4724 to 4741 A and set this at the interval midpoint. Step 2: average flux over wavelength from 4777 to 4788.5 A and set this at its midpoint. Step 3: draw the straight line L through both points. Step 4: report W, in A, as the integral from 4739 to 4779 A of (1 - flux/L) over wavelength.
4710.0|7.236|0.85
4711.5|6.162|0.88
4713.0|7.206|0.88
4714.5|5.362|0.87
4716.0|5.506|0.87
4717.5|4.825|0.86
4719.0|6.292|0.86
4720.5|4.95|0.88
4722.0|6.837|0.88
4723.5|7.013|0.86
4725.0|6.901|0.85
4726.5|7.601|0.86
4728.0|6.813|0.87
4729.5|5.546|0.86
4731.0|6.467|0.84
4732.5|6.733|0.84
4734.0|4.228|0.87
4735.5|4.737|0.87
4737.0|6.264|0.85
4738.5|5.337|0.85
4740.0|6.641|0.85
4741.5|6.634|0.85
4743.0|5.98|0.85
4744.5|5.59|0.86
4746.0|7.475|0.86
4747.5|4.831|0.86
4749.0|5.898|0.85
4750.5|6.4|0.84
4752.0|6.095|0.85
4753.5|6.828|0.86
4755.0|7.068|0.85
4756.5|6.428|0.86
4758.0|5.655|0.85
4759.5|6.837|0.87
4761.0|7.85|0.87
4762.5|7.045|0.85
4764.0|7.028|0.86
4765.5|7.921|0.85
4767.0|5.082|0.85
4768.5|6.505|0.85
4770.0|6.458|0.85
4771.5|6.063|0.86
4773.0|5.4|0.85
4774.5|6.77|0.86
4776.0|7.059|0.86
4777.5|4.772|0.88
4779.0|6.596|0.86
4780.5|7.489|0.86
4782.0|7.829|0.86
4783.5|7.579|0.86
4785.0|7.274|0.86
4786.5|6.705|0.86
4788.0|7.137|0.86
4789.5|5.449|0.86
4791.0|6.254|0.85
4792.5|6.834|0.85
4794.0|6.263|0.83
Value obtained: 1.1 A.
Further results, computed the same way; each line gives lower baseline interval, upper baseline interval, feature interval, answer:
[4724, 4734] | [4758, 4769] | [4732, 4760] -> 2.47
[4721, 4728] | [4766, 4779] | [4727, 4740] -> 1.84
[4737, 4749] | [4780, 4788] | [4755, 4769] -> -0.14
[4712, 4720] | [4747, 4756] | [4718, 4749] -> -0.56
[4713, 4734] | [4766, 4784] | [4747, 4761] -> 0.04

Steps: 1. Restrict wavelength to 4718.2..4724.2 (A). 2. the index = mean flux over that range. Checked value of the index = 6.25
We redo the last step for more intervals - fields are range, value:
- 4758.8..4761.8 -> 7.35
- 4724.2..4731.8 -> 6.67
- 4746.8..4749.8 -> 5.39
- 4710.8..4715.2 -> 6.25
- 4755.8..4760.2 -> 6.3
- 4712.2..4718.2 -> 5.74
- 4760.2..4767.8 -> 6.98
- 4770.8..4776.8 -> 6.31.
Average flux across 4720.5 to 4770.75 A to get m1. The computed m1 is 6.36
